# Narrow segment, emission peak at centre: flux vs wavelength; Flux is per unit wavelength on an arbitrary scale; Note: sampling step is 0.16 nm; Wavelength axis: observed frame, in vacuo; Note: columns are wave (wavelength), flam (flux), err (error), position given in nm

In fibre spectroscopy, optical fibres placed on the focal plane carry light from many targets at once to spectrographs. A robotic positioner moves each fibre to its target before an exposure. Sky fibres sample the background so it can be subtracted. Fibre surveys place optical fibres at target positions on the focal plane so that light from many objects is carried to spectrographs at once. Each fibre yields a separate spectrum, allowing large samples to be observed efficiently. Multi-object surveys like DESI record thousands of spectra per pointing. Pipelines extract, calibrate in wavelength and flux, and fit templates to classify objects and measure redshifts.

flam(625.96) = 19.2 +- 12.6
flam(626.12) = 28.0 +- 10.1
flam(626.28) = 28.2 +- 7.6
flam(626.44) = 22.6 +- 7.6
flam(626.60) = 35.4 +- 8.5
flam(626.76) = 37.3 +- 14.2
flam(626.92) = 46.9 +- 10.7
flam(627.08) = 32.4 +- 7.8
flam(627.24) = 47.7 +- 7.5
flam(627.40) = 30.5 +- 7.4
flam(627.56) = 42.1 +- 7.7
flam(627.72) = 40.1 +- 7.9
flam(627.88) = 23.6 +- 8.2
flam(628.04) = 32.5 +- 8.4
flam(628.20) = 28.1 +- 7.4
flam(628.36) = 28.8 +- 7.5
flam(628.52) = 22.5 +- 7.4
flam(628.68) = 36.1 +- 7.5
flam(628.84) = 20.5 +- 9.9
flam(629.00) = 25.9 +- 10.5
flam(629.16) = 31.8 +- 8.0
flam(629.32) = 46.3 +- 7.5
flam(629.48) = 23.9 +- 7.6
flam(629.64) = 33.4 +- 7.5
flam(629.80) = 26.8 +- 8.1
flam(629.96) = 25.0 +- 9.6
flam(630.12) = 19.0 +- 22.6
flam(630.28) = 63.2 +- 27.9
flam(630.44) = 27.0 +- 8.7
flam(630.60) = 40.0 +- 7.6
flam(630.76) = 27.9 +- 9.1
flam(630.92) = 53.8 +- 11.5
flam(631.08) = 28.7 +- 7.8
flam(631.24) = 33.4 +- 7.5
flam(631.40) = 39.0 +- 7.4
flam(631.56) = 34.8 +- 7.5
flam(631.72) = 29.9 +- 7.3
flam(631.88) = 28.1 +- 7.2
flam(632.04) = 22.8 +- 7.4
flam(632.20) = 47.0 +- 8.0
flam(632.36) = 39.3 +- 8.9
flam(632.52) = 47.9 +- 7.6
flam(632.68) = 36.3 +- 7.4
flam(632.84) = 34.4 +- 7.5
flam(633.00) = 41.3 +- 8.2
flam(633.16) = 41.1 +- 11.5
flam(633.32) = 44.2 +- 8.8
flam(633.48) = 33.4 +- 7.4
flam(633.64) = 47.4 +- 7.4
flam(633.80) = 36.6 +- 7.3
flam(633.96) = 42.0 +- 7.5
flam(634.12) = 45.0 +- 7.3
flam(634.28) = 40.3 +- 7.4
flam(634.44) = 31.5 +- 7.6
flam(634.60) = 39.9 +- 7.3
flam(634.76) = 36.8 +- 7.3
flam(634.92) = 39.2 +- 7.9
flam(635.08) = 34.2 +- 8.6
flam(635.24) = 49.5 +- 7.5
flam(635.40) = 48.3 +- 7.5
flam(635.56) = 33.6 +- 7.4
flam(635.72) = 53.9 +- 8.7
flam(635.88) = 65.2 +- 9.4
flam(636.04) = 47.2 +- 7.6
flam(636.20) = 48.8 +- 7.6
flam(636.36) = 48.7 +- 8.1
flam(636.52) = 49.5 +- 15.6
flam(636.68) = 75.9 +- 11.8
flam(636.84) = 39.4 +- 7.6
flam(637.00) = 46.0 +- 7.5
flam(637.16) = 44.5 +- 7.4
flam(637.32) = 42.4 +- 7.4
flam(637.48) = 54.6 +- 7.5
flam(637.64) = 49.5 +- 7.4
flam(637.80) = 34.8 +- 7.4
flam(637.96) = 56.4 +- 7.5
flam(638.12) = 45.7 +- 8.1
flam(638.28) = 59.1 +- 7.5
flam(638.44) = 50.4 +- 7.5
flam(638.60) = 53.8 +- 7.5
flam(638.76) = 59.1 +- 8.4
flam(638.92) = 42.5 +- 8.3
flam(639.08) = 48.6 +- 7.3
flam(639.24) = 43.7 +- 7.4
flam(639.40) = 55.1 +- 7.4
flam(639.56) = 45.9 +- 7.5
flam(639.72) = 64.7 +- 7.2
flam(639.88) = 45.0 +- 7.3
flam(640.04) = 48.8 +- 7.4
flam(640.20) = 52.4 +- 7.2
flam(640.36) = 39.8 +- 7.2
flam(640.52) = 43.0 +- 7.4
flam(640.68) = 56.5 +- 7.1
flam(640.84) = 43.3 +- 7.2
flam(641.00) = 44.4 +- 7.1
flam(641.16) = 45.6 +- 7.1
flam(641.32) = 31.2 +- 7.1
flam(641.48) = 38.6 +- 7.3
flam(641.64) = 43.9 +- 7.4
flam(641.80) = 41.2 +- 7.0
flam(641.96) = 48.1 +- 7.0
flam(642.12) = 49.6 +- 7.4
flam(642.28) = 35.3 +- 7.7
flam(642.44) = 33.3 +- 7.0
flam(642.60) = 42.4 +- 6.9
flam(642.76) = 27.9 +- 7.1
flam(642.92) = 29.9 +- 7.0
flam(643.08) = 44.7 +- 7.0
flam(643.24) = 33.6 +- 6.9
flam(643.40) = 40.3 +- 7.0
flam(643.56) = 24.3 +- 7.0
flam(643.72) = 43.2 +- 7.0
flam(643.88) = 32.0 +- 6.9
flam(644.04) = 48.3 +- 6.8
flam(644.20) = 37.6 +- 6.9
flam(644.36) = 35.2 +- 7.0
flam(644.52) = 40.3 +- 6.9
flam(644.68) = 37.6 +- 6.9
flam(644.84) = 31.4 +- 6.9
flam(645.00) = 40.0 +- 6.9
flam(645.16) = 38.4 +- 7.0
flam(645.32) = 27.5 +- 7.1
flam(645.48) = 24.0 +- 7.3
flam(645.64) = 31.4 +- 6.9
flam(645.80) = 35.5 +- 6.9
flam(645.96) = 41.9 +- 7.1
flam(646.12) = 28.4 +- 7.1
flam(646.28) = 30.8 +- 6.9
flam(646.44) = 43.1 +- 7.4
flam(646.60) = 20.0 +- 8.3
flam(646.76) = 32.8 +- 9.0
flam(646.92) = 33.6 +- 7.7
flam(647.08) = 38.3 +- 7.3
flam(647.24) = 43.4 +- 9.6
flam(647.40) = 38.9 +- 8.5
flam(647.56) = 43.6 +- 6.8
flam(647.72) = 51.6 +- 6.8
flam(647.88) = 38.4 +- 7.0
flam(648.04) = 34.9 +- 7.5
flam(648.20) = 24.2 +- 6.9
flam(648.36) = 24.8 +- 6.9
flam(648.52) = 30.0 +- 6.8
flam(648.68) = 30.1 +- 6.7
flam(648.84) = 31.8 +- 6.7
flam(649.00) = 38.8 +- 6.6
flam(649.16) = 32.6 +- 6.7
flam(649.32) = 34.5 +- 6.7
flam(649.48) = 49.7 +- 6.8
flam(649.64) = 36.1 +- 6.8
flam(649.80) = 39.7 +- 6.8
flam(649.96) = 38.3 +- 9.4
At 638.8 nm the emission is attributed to Mg II 2798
